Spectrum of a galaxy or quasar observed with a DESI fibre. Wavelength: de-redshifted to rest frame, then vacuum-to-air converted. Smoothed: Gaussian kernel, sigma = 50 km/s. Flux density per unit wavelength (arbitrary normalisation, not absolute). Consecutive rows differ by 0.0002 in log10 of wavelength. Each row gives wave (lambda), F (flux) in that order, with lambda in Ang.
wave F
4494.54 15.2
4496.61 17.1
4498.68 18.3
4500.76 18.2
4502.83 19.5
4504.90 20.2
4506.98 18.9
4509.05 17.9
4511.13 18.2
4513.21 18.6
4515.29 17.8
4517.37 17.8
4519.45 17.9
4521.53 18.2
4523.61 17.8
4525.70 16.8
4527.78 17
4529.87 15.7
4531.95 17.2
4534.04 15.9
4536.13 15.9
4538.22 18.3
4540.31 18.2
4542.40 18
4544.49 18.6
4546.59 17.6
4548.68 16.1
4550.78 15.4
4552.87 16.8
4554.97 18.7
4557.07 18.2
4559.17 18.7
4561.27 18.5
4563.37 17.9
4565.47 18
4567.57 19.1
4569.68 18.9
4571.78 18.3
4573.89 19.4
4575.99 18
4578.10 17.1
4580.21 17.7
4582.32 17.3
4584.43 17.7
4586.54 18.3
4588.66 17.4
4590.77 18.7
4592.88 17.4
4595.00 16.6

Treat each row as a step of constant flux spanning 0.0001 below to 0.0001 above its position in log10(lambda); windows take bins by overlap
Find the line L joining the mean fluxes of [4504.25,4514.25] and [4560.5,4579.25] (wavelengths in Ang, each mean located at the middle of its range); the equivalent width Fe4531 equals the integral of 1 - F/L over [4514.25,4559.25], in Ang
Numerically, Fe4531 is 2.86 Ang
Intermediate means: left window 18.7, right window 18.4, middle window 17.4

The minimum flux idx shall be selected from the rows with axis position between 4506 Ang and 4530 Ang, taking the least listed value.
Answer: 15.7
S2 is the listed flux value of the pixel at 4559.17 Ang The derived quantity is 18.7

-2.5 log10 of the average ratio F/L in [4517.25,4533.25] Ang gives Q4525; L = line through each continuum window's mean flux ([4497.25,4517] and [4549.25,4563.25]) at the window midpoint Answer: 0.06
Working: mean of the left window 18.6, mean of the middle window 17.3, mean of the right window 17.7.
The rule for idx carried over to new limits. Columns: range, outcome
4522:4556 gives 15.4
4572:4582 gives 17.1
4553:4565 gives 17.9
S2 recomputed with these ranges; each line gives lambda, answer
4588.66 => 17.4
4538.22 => 18.3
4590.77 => 18.7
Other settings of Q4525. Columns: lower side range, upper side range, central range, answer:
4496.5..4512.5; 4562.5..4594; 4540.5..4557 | 0.05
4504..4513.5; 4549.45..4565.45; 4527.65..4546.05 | 0.06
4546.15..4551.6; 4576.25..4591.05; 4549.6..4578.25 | -0.07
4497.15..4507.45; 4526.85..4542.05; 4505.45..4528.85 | 0.00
